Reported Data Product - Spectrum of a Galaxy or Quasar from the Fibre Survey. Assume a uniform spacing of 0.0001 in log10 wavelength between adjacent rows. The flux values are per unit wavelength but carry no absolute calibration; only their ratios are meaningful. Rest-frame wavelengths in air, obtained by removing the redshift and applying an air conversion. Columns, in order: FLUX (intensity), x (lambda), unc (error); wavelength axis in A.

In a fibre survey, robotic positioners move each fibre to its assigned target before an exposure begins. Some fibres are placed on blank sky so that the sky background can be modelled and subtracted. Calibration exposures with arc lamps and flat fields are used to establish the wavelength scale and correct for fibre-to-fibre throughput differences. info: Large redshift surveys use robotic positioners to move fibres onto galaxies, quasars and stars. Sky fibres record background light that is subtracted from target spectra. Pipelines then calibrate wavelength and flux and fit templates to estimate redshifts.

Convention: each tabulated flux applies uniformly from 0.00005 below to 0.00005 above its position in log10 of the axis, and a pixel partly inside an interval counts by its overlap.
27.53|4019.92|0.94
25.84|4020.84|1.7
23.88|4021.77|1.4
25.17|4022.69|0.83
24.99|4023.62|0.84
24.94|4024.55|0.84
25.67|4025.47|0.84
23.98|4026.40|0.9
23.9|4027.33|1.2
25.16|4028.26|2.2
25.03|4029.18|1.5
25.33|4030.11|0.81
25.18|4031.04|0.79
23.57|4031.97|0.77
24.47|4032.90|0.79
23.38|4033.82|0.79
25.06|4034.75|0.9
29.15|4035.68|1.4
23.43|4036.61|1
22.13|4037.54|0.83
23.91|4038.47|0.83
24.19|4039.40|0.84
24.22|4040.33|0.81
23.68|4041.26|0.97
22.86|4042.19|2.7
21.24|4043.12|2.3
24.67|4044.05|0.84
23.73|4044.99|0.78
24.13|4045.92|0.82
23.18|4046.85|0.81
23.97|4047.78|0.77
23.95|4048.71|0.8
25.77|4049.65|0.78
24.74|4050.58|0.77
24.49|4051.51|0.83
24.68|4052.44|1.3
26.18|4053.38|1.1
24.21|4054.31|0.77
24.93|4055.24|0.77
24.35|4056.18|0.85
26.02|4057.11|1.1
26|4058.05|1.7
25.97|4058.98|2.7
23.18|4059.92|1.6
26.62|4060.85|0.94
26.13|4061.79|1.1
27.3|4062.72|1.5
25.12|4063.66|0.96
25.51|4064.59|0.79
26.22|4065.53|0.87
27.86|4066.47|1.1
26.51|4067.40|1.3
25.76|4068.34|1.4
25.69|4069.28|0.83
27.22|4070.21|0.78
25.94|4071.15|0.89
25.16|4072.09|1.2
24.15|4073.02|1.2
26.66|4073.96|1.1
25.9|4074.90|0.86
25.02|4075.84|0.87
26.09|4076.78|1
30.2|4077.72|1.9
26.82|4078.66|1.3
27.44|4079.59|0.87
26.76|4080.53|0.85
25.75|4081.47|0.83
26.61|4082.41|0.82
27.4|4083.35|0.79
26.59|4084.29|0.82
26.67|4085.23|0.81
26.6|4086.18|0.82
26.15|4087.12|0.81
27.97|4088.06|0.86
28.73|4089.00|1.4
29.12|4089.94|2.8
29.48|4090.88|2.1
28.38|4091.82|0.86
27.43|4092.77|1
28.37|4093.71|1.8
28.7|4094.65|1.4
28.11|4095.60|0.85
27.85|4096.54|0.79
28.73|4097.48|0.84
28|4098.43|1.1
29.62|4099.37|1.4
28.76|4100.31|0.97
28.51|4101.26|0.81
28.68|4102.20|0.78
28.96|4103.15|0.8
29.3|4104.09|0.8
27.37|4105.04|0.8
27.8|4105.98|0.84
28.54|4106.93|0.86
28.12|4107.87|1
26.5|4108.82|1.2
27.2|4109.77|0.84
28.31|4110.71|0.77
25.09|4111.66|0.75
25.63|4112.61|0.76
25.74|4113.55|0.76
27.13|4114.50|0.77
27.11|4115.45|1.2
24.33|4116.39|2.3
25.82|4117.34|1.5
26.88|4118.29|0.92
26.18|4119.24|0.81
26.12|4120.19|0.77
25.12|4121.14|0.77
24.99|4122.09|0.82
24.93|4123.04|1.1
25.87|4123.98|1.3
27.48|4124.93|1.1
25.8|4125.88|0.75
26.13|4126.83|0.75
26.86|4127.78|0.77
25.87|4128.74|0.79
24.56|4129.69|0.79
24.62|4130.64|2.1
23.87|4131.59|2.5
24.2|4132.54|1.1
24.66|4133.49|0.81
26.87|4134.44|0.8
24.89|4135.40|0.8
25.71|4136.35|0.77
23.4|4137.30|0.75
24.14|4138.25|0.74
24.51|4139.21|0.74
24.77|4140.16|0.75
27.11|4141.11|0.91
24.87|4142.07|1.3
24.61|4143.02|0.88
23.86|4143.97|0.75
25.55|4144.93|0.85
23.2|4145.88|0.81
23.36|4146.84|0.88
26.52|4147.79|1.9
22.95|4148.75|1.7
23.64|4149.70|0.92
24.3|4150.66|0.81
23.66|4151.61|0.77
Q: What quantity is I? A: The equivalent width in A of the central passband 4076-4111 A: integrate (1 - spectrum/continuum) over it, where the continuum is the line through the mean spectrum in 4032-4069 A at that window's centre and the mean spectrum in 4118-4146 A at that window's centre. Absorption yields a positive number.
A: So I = -3.90 A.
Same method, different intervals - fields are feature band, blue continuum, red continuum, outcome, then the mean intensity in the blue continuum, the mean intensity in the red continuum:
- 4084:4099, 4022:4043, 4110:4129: -1.4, 24.5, 26.1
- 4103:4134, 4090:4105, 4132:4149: 0.5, 28.6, 24.8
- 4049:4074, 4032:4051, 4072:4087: -0.3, 24.1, 26.5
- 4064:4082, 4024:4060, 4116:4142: -1.1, 24.5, 25.4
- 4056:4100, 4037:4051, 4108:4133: -3.9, 23.7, 25.9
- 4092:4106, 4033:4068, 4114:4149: -1.9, 24.8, 25.3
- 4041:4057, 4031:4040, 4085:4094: 0.7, 24.4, 27.9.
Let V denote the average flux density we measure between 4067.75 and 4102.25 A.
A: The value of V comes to 27.3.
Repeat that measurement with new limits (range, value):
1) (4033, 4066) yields 24.7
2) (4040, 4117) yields 26.4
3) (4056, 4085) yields 26.2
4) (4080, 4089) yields 26.8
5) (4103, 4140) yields 26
